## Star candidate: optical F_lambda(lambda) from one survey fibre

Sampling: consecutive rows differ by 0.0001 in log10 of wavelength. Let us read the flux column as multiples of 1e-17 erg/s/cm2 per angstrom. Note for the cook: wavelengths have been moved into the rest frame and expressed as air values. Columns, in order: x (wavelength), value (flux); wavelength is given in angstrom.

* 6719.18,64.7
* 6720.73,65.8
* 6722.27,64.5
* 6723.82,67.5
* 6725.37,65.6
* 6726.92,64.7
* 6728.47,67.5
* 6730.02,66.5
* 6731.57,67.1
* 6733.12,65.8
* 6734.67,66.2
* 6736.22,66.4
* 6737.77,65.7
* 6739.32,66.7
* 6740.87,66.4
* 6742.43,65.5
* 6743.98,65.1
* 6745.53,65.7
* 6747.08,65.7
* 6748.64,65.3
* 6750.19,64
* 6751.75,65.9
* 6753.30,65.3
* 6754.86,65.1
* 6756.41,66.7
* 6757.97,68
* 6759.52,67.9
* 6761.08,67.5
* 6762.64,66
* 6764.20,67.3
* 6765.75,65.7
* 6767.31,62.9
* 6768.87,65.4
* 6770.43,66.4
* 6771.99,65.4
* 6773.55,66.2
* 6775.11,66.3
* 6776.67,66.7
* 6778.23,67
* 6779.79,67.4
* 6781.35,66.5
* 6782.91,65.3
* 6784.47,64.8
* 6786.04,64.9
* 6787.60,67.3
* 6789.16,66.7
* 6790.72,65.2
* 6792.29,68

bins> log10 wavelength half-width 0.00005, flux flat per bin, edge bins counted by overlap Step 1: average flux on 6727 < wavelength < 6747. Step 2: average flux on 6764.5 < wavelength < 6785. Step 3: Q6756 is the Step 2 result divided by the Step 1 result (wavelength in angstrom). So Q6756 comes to 1.00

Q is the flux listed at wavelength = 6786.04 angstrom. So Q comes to 64.9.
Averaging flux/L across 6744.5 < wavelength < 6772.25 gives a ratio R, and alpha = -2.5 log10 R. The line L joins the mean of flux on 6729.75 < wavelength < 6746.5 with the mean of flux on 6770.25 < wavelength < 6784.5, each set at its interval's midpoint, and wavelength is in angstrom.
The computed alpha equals 0.005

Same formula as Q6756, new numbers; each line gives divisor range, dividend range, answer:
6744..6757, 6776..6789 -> 1.01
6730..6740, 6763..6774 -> 0.99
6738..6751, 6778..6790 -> 1.01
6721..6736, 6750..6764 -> 1.00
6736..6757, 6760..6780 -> 1.01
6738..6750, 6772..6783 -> 1.01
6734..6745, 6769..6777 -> 1.00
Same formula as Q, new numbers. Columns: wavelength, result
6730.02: 66.5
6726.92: 64.7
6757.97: 68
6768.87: 65.4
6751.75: 65.9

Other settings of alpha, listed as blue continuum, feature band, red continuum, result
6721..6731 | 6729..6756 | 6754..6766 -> 0.01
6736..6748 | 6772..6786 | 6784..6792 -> 0.00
